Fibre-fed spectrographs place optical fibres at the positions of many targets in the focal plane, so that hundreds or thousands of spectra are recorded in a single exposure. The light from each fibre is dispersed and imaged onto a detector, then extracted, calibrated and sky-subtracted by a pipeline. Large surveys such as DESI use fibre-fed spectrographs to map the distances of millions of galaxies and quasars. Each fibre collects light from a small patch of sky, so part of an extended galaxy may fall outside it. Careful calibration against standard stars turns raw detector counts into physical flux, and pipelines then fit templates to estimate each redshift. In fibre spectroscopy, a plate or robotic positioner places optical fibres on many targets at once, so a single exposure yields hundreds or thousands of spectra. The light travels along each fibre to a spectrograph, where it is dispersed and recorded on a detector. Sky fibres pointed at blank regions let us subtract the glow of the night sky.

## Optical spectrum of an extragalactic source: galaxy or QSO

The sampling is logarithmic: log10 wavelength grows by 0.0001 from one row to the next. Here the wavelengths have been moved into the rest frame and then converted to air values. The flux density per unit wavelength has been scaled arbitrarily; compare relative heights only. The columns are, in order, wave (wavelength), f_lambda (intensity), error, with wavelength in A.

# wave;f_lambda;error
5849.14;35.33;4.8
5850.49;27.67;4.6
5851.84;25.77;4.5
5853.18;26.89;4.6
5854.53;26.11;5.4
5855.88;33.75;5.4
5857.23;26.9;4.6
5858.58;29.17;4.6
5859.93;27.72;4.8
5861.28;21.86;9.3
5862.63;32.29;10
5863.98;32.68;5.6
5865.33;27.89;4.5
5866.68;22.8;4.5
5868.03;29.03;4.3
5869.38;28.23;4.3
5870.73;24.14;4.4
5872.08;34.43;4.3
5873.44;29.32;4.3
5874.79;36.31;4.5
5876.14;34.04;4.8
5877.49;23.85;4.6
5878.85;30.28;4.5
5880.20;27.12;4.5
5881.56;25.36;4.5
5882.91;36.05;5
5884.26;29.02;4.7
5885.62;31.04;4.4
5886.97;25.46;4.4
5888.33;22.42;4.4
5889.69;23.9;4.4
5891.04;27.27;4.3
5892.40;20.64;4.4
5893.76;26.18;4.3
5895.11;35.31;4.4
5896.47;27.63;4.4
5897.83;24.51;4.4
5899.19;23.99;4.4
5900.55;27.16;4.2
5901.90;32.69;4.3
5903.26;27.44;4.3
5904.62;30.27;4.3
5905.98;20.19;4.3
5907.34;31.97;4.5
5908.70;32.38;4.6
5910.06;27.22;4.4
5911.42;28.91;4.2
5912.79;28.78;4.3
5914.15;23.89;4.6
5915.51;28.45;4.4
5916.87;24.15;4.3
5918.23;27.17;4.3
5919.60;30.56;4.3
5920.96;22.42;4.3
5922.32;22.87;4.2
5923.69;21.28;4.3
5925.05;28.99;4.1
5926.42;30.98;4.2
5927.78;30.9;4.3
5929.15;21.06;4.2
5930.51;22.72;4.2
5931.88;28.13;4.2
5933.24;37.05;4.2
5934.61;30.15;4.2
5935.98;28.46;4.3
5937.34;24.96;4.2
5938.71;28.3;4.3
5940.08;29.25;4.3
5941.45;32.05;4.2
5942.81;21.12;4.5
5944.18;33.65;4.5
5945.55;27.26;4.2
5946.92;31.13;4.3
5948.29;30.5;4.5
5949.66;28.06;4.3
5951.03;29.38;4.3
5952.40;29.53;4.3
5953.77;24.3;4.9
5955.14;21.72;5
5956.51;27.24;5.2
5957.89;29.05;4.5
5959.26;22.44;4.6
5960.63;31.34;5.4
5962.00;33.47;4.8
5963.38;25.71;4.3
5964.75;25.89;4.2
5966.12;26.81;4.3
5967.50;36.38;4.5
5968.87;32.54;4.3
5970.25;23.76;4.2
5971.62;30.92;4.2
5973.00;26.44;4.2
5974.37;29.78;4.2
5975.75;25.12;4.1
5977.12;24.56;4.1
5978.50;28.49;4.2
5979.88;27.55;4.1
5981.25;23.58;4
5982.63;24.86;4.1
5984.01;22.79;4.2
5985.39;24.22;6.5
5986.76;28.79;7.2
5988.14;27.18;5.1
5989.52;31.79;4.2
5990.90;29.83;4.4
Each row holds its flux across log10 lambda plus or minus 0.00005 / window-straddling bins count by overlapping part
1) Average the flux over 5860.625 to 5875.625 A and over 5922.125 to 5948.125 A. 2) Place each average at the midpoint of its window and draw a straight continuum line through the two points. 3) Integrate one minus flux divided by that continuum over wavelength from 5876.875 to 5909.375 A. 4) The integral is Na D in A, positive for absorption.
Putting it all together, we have 1.2 A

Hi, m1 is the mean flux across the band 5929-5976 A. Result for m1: 28.3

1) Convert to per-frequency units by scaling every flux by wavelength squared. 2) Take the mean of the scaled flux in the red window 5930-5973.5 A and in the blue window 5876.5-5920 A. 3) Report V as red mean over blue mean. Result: 1.05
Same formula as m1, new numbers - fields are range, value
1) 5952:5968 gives 27.7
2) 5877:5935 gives 27.4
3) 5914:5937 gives 27.1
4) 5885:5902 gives 26.6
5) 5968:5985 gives 26.8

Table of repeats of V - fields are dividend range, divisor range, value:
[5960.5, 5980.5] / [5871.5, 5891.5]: 1.01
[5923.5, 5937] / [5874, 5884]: 0.94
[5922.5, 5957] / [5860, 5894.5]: 1.01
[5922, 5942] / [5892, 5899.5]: 1.06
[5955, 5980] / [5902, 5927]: 1.05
